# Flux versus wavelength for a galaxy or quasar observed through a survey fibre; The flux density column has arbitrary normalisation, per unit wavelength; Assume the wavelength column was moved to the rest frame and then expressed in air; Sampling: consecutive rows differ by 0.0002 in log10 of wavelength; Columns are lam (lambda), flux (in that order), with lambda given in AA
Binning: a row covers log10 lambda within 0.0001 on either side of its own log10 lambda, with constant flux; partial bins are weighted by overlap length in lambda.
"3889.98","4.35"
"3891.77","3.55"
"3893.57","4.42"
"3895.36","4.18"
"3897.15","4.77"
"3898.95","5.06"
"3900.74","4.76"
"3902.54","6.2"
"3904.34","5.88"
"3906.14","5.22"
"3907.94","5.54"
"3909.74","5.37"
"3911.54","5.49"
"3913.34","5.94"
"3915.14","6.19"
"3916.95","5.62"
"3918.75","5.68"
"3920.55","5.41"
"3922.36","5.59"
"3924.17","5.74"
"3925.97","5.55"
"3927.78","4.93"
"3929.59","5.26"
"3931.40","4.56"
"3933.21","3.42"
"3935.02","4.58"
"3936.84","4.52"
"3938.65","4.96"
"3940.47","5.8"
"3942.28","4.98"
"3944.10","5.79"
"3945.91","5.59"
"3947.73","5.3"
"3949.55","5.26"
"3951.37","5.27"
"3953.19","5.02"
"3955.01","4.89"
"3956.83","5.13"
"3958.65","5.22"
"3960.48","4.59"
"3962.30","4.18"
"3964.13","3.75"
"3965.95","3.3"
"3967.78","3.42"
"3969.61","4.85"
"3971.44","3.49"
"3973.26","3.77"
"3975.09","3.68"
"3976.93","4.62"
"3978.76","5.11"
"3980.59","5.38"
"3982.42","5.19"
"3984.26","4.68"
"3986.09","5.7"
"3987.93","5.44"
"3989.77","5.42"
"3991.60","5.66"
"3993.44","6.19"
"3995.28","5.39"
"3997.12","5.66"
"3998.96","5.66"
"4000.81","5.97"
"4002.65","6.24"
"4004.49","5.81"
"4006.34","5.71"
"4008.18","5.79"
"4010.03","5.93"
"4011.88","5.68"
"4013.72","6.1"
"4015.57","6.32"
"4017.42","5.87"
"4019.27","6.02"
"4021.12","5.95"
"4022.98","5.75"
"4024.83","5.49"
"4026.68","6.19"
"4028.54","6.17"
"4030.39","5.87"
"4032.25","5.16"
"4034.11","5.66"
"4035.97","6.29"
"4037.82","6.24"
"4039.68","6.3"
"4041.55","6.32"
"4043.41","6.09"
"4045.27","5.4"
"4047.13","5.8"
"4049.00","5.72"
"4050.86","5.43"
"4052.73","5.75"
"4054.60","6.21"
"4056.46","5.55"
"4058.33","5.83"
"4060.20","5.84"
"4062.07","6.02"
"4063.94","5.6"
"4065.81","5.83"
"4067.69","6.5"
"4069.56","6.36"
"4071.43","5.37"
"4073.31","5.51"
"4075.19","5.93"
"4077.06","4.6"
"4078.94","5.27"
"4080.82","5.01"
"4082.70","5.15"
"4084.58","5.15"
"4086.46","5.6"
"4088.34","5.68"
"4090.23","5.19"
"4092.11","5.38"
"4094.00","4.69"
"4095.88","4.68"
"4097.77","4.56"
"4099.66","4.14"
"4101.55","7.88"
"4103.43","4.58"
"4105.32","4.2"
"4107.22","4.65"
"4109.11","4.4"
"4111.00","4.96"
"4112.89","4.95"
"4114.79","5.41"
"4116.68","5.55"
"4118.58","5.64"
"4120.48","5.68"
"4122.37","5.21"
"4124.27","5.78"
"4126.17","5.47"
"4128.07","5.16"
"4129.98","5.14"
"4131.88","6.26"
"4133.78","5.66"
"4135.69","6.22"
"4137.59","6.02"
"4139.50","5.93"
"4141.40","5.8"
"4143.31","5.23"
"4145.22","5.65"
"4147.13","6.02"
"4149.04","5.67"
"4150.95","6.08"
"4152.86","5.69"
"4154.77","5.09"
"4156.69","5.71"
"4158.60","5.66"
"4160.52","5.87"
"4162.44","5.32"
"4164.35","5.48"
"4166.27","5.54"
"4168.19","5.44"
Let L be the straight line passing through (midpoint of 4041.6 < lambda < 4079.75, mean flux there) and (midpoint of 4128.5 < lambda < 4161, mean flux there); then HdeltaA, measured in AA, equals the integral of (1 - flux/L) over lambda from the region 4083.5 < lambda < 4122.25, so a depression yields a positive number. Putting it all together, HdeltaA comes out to 3.99 AA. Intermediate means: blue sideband 5.75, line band 5.15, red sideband 5.73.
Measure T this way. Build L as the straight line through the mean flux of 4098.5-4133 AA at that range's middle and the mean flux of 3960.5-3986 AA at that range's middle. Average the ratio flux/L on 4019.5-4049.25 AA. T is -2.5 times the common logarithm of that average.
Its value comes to -0.24 mag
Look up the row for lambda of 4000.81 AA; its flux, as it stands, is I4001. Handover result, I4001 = 5.97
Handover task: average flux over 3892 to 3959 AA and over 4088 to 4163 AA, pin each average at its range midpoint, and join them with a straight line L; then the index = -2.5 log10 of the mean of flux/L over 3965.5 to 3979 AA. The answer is 0.30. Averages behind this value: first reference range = 5.2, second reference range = 5.42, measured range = 4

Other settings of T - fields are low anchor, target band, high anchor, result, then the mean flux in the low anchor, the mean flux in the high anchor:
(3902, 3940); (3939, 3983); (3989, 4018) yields 0.18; 5.31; 5.84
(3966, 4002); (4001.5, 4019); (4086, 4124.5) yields -0.18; 4.98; 5.17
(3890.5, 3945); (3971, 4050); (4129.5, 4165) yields -0.04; 5.16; 5.72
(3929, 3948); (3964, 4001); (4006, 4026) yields 0.13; 4.96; 5.88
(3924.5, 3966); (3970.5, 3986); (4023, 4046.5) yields 0.16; 4.91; 5.92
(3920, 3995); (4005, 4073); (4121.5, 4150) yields -0.12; 4.91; 5.68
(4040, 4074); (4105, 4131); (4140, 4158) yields 0.11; 5.85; 5.67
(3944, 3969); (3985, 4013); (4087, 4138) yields -0.18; 4.73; 5.3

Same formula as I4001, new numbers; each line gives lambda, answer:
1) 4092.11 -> 5.38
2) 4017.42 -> 5.87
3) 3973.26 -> 3.77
